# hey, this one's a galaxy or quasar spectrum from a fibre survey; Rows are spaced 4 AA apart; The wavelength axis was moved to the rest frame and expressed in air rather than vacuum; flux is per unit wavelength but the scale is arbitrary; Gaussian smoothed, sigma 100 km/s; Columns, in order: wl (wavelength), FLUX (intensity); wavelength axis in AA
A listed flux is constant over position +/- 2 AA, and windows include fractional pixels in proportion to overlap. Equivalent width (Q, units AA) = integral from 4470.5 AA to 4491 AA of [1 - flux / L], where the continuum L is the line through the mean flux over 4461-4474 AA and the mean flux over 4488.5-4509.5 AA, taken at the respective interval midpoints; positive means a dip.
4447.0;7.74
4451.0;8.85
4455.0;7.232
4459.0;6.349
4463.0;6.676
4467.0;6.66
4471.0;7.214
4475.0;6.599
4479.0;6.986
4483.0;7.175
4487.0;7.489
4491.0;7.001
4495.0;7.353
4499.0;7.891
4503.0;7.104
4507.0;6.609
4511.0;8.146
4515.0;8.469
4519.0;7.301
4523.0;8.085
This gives -0.23 AA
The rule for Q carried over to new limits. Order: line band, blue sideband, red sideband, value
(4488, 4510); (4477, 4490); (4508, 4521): 0.8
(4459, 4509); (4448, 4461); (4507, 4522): 4.0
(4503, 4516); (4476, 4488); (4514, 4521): 0.1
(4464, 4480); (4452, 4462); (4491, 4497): 0.5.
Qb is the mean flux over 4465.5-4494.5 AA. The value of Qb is 7.04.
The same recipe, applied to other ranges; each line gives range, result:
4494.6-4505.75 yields 7.41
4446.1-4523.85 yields 7.33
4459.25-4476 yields 6.75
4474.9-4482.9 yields 6.93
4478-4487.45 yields 7.2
